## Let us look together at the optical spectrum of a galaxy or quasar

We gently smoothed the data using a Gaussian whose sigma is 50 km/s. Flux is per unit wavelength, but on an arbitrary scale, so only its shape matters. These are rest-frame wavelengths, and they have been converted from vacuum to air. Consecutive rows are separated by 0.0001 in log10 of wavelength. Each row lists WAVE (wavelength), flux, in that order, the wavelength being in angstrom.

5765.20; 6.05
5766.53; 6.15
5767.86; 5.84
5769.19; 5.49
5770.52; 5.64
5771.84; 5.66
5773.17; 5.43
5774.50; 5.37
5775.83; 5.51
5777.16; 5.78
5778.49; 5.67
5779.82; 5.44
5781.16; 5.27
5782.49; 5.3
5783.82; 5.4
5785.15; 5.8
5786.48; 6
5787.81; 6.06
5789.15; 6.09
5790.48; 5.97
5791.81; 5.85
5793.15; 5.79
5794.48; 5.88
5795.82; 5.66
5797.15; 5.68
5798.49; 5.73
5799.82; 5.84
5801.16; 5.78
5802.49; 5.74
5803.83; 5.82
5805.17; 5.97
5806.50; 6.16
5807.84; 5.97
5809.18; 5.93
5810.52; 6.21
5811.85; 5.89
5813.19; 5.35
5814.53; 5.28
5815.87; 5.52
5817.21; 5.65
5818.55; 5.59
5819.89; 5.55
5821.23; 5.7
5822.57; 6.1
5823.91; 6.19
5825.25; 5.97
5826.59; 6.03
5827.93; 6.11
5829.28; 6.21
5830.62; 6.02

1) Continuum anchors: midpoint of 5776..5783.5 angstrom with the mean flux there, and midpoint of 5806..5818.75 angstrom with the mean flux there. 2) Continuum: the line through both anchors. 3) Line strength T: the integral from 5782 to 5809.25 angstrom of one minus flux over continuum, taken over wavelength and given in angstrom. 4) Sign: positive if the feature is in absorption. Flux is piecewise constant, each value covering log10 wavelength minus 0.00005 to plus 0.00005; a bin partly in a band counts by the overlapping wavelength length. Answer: -1.04 angstrom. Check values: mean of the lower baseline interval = 5.49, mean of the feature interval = 5.83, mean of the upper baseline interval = 5.75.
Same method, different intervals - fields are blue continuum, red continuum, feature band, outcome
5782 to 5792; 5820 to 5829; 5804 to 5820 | 0.5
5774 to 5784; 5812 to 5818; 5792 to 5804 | -0.6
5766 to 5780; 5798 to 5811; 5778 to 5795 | 0.1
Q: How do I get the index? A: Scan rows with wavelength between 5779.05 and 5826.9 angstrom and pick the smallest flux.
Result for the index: 5.27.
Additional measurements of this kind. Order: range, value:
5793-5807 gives 5.66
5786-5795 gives 5.79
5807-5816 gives 5.28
